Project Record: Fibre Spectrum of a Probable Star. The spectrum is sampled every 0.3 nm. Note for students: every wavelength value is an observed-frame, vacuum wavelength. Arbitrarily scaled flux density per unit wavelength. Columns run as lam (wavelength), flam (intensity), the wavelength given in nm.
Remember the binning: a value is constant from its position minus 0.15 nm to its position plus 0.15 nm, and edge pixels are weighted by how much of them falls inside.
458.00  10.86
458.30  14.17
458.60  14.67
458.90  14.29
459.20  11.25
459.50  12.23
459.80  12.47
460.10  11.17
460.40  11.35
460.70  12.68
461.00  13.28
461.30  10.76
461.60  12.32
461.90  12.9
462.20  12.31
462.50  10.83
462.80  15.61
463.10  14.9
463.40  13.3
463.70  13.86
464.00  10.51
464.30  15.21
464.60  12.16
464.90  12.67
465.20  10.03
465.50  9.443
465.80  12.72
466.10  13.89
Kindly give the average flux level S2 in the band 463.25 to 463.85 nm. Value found 13.6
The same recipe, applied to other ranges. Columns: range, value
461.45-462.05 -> 12.6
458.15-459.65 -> 13.3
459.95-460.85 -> 11.7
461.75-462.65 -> 12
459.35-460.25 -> 12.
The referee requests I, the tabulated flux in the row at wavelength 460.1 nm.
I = 11.17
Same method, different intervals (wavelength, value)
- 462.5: 10.83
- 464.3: 15.21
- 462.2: 12.31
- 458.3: 14.17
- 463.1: 14.9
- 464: 10.51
